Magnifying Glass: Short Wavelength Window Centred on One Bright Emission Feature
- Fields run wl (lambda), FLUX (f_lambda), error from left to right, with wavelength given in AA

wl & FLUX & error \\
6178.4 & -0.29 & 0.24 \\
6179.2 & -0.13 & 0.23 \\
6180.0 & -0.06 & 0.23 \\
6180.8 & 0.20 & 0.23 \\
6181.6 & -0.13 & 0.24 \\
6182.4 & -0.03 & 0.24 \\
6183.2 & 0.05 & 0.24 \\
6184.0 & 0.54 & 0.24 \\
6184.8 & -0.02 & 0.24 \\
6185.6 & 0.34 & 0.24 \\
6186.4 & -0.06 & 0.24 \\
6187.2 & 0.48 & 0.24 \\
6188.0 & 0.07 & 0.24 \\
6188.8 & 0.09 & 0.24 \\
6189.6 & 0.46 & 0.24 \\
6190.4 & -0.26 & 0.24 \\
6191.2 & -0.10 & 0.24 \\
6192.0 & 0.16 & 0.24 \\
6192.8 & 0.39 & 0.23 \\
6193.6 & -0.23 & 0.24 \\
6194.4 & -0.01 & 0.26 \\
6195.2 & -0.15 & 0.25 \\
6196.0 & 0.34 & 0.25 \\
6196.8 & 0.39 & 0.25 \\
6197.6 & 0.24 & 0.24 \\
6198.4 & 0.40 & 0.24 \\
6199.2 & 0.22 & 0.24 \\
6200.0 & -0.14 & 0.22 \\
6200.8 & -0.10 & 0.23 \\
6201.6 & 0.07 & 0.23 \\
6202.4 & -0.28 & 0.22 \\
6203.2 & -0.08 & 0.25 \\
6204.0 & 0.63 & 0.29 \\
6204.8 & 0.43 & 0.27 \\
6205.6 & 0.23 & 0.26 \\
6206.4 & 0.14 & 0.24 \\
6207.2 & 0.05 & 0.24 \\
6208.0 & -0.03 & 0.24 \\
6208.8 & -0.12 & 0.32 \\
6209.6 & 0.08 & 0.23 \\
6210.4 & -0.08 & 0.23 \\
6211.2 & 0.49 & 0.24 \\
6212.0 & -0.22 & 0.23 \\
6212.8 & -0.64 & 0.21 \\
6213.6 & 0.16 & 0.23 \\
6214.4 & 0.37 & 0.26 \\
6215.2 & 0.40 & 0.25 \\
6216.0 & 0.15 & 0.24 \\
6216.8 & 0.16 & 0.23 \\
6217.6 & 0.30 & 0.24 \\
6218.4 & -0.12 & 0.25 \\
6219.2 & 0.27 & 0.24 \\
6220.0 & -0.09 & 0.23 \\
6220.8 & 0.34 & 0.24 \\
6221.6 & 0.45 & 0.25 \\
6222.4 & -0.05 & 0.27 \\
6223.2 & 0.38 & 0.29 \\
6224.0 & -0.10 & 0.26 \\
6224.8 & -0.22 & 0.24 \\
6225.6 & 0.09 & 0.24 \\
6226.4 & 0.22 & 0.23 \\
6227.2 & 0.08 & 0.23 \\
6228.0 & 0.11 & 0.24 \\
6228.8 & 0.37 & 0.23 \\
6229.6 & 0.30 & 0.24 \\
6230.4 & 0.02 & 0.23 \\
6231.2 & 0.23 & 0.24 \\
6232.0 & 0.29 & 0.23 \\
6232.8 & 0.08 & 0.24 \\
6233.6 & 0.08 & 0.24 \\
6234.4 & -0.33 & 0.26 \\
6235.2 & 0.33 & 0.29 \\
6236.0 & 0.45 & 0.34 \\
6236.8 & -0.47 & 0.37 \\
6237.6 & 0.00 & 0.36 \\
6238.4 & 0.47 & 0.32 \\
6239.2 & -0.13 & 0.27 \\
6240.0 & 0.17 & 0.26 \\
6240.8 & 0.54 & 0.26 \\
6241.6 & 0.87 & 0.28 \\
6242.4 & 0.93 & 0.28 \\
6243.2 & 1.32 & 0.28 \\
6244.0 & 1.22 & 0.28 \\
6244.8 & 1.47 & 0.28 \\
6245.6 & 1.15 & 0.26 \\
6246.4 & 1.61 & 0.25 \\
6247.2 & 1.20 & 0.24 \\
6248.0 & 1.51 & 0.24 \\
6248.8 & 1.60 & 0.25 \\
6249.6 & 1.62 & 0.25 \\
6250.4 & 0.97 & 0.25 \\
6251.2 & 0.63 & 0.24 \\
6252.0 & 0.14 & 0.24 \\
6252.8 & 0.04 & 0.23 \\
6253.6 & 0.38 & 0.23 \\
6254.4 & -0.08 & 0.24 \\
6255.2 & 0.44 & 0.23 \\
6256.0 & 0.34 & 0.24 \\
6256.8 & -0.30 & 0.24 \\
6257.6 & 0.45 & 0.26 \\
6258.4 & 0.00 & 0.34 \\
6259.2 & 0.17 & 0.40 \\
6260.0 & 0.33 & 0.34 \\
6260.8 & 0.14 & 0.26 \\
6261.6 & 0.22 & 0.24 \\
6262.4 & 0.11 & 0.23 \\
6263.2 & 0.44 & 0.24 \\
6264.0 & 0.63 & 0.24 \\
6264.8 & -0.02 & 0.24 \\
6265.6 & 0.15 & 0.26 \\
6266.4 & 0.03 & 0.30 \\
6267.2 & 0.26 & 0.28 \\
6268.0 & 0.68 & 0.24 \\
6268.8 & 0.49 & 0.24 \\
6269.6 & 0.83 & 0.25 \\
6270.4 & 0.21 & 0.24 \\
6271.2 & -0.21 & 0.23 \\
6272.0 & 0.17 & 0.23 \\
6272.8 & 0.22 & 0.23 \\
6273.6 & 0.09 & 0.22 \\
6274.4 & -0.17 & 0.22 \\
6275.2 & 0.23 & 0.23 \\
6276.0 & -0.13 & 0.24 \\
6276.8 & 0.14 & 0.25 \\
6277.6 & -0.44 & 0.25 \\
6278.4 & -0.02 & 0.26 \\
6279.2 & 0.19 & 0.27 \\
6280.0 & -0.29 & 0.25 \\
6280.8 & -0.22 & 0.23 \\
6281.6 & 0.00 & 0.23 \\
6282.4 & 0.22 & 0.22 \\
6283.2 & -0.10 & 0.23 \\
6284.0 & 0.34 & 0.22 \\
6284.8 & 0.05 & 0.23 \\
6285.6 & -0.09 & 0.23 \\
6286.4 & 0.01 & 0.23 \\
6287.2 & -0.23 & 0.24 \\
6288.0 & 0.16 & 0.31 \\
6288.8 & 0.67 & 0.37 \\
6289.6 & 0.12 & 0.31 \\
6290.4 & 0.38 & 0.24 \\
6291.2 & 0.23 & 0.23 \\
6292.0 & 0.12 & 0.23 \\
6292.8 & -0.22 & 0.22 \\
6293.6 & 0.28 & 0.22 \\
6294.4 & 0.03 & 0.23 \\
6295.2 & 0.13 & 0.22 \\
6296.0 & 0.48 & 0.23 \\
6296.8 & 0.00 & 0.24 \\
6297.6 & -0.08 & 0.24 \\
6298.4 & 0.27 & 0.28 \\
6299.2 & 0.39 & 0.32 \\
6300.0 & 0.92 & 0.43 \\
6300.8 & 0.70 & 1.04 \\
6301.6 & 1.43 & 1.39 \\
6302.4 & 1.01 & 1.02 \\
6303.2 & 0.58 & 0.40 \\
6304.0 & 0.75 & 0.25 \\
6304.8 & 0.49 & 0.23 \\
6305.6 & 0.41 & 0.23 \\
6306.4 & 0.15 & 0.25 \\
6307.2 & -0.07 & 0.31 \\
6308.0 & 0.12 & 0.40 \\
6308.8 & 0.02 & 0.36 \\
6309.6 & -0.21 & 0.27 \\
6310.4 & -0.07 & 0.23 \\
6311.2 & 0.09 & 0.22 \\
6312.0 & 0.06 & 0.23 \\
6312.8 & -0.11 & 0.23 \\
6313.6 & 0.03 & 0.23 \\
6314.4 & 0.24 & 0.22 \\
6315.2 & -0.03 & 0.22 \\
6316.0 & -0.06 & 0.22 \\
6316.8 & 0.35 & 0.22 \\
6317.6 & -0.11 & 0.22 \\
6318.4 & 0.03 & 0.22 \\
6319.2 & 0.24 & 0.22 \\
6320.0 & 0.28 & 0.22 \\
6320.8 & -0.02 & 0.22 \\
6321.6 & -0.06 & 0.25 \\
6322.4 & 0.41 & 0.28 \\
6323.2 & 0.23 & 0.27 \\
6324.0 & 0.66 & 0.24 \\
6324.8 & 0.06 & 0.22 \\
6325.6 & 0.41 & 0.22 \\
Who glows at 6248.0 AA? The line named [O II] 3727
